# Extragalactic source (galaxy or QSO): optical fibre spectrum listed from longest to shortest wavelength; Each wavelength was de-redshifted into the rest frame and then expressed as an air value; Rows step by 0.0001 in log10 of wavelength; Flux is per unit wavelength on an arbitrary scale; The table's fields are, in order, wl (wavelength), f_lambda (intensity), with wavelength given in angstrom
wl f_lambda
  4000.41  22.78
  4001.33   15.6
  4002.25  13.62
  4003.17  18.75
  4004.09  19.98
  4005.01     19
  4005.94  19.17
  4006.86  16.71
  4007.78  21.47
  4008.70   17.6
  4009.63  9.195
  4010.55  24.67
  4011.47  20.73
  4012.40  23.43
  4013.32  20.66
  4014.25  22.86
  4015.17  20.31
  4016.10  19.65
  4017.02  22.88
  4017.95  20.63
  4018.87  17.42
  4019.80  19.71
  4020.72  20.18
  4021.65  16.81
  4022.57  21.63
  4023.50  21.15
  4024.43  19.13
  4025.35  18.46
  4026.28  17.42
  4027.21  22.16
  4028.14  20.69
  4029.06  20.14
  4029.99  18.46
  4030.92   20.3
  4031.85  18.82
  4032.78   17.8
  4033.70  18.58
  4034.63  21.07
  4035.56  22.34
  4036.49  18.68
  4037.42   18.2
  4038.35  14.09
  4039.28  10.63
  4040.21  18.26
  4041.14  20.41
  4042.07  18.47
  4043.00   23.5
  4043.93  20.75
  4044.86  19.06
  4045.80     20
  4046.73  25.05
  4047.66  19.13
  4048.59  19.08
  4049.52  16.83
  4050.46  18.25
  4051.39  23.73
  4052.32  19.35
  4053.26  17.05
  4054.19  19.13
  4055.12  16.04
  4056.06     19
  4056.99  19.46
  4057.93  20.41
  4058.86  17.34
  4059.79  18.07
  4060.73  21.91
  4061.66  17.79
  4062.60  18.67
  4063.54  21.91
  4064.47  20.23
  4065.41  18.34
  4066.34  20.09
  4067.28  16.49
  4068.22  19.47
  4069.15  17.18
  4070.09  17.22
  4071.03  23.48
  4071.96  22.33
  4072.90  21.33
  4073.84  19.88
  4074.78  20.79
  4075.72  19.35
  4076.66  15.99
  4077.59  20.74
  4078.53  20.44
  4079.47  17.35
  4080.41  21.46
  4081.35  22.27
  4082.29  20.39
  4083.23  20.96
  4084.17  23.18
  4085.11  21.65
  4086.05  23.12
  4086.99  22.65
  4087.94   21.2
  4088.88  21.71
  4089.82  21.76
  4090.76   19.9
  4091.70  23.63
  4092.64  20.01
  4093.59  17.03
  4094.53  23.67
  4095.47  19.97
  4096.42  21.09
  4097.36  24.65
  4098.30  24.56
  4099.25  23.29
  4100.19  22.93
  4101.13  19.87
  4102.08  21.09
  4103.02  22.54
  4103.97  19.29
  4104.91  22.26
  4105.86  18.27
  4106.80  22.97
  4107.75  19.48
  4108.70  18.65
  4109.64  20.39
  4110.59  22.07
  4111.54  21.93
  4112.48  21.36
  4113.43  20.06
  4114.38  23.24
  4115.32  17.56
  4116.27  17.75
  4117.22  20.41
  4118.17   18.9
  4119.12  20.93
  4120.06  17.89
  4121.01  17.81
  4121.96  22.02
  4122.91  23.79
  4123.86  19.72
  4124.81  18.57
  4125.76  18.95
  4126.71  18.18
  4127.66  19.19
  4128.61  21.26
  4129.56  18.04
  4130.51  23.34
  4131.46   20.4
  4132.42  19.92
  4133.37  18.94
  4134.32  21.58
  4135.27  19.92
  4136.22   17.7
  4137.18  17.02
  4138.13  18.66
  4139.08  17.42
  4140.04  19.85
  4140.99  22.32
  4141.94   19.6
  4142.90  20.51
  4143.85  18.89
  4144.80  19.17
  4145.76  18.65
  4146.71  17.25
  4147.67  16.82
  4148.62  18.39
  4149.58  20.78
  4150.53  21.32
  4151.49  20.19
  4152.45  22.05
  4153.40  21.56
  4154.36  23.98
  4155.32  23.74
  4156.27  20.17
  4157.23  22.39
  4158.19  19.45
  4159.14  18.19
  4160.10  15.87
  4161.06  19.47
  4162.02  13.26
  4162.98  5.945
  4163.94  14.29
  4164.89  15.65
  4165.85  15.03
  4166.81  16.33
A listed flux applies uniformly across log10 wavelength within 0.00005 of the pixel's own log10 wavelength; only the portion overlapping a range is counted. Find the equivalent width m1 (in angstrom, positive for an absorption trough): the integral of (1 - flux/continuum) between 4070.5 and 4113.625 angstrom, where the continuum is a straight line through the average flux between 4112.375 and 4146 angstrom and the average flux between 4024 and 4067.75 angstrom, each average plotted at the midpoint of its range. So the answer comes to -3.75 angstrom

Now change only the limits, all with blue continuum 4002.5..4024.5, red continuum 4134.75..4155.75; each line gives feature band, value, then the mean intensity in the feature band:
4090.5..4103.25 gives -1.3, 21.8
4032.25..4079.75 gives 1.2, 19.2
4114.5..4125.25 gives 0.0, 19.7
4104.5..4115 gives -0.6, 20.9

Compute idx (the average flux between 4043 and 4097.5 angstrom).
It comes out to 20.2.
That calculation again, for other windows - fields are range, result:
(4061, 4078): 19.5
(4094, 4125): 20.9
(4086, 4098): 21.6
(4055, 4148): 20.2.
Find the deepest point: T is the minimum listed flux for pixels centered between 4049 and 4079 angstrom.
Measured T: 15.99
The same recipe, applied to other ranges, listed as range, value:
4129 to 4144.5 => 17.02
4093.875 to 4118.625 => 17.56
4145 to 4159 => 16.82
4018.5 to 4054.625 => 10.63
